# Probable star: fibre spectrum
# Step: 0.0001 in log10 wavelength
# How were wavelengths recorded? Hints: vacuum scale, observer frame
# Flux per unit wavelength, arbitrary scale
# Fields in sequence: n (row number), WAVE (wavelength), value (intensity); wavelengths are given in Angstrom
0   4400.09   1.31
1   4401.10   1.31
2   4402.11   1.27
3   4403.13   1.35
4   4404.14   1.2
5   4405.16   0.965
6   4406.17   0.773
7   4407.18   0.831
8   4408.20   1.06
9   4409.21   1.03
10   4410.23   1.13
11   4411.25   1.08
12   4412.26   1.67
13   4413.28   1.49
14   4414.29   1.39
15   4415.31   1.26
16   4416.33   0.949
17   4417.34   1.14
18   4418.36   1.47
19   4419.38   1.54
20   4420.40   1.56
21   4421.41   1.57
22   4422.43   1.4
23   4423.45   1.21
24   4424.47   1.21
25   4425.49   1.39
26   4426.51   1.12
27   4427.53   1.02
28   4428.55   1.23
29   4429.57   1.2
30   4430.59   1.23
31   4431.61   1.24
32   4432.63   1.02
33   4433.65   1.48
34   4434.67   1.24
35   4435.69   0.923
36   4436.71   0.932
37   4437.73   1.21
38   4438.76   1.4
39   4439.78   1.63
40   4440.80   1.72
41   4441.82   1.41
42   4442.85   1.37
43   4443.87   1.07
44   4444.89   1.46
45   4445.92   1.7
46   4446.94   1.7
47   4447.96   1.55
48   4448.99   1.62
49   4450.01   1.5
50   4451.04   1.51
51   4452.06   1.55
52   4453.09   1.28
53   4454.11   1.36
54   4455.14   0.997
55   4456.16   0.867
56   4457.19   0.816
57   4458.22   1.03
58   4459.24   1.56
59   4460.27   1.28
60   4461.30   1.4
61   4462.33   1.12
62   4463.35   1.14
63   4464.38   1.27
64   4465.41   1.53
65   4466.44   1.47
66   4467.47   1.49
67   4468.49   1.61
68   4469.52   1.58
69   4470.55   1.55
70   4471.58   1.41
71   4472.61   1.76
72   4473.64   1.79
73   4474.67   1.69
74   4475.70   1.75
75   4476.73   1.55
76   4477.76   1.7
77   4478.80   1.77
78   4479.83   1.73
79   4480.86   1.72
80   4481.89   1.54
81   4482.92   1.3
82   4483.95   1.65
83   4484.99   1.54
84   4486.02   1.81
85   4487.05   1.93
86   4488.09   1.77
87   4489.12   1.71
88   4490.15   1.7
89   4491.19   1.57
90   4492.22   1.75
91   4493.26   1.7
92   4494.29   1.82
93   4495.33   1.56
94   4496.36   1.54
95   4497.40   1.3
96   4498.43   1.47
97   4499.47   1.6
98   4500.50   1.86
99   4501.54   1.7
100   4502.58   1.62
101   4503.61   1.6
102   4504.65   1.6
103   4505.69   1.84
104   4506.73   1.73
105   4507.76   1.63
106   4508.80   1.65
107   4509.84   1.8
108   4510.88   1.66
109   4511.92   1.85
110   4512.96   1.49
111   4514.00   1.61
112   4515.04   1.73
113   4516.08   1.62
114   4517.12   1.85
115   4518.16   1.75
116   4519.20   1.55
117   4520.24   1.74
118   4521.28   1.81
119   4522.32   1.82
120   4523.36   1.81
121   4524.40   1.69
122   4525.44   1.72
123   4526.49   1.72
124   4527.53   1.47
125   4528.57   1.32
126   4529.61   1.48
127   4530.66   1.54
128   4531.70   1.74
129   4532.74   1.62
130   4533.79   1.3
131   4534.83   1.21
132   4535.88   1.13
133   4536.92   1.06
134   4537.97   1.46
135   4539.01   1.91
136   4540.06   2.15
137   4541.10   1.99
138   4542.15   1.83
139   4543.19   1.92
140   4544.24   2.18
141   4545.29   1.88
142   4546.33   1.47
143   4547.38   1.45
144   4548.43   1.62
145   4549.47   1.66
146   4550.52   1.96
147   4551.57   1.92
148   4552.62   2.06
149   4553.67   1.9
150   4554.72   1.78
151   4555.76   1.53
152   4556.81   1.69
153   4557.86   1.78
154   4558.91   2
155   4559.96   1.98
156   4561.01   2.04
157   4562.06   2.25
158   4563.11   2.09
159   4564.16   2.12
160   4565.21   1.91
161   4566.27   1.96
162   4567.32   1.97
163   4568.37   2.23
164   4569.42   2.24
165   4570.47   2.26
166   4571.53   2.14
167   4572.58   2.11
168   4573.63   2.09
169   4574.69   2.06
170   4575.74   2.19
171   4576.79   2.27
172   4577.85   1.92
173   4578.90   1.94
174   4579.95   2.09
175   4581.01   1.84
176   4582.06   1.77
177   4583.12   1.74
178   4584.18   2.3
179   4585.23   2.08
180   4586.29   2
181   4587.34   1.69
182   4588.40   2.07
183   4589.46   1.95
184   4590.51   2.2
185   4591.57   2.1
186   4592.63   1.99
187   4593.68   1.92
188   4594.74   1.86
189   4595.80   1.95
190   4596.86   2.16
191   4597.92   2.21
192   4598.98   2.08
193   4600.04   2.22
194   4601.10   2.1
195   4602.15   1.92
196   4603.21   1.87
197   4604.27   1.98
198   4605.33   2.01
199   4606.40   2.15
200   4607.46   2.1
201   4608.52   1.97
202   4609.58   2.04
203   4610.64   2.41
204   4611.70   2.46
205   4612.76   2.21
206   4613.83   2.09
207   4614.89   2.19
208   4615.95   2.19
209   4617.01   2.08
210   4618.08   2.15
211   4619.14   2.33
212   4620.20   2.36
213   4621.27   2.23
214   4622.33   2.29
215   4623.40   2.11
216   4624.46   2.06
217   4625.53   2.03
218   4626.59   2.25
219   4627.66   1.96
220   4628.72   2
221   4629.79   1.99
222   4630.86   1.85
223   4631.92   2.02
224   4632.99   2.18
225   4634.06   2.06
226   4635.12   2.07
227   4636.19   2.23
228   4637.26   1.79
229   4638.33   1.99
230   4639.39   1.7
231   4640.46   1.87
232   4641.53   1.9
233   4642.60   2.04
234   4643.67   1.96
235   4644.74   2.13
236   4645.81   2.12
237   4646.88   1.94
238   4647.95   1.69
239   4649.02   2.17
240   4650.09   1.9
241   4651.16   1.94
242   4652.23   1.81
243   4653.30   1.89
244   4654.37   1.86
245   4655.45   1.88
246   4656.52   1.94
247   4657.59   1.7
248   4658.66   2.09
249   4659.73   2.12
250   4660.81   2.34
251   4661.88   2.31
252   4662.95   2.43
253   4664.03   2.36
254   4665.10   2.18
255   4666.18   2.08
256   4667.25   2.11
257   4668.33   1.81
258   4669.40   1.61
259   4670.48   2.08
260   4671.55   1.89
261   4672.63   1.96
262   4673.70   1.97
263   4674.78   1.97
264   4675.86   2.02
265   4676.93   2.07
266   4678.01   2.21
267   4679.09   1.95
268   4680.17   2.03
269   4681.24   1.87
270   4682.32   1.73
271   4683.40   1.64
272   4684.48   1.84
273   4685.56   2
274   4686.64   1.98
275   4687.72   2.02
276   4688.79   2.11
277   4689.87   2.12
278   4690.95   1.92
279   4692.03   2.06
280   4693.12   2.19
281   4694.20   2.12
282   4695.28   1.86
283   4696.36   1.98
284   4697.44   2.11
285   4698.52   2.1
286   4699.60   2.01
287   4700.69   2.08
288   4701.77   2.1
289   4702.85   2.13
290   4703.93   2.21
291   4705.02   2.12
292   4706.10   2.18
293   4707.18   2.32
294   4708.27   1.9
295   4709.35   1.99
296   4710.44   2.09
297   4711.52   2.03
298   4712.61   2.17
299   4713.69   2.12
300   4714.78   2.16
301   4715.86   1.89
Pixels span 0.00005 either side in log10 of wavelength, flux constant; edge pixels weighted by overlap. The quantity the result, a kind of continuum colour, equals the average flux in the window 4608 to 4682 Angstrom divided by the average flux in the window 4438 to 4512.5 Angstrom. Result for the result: 1.33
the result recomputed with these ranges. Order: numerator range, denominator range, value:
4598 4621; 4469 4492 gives 1.29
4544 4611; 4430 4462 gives 1.50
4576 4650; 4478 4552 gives 1.23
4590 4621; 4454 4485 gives 1.46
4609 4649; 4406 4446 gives 1.64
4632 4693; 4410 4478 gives 1.46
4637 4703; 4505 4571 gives 1.13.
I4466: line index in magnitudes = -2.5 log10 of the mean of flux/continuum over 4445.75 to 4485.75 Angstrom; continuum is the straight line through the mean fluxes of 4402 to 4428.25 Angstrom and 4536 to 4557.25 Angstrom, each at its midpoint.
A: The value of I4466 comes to -0.03 mag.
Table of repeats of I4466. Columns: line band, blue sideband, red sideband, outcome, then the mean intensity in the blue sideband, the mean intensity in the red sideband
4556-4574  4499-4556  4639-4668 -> -0.15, 1.68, 2.02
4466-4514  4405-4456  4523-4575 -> -0.07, 1.3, 1.81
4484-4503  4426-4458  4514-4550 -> -0.11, 1.3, 1.65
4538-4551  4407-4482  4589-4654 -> -0.04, 1.37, 2.06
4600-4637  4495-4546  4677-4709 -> -0.13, 1.66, 2.03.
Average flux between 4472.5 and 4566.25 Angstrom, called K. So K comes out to 1.71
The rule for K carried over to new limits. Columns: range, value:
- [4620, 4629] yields 2.14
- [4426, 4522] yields 1.51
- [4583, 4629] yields 2.1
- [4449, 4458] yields 1.25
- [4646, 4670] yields 2.01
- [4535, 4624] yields 1.99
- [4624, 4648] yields 2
